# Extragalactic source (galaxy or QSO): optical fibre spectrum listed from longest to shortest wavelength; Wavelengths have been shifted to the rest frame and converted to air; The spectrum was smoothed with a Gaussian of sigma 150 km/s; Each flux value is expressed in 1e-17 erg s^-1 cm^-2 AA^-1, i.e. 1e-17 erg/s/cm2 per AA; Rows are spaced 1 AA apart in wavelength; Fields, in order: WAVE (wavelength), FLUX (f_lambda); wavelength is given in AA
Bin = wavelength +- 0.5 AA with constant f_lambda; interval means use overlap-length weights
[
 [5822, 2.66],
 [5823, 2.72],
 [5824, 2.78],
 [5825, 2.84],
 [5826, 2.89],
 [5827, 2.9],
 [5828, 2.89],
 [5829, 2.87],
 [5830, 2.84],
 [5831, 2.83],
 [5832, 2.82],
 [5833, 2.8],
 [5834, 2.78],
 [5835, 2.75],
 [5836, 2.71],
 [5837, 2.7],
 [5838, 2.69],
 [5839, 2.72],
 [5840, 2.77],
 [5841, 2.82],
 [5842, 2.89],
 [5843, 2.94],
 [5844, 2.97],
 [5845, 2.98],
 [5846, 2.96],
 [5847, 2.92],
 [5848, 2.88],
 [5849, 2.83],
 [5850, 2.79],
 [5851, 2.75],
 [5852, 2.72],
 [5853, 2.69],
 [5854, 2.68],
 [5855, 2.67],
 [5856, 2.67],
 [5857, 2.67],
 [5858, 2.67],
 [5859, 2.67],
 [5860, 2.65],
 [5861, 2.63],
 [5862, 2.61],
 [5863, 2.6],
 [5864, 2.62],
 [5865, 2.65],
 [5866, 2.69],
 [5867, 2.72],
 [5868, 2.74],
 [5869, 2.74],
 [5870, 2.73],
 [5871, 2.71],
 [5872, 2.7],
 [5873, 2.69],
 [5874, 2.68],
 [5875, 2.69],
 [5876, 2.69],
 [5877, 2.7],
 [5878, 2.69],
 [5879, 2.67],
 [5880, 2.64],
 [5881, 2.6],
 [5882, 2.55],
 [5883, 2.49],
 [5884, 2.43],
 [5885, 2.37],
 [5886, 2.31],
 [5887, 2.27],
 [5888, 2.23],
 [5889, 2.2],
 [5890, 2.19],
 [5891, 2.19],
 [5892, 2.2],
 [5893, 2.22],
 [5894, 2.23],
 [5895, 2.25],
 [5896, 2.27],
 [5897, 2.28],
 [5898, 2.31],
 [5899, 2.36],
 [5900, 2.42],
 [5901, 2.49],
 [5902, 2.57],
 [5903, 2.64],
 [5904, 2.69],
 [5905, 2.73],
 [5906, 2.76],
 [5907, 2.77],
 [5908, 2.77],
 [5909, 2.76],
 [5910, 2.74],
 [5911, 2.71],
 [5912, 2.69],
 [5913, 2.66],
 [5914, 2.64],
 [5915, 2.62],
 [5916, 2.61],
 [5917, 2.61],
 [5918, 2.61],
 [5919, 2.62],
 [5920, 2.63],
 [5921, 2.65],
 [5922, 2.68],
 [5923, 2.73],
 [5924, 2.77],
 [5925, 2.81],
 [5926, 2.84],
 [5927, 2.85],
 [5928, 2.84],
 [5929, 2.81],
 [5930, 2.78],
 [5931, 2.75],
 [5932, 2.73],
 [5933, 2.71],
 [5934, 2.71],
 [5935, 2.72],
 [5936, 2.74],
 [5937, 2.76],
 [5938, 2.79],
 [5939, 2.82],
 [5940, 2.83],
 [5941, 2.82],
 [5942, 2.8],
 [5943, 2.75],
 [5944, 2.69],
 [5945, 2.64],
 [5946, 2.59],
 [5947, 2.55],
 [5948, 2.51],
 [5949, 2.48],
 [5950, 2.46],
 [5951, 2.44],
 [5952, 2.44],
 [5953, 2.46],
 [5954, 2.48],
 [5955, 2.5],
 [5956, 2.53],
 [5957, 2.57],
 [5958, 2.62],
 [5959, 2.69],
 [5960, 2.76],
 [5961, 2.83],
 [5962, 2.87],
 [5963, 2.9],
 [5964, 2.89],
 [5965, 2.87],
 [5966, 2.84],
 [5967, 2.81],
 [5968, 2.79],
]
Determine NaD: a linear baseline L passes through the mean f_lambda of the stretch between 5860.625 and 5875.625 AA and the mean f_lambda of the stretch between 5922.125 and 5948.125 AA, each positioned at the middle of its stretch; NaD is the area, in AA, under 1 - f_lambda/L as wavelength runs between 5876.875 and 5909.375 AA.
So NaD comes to 3.0 AA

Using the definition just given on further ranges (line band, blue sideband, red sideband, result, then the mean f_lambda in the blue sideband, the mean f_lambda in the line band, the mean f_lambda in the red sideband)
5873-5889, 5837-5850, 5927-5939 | 1.64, 2.85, 2.53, 2.76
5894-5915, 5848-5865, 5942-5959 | 0.41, 2.69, 2.57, 2.56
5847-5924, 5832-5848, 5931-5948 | 5.23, 2.83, 2.59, 2.72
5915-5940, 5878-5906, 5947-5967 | -1.92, 2.41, 2.73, 2.64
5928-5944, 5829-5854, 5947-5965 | -0.69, 2.81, 2.77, 2.62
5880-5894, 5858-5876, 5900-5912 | 1.80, 2.68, 2.33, 2.68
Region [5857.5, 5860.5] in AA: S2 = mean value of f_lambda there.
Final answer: 2.66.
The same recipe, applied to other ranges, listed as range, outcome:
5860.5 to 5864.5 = 2.62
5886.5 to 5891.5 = 2.22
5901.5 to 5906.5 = 2.68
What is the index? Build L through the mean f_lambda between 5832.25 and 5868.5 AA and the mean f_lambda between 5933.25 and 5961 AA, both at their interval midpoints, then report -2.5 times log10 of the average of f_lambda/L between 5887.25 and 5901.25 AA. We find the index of 0.19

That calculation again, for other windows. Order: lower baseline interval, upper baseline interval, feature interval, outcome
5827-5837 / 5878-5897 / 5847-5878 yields -0.06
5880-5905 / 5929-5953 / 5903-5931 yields -0.08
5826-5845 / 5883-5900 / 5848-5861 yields -0.03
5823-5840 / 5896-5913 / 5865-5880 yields -0.01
